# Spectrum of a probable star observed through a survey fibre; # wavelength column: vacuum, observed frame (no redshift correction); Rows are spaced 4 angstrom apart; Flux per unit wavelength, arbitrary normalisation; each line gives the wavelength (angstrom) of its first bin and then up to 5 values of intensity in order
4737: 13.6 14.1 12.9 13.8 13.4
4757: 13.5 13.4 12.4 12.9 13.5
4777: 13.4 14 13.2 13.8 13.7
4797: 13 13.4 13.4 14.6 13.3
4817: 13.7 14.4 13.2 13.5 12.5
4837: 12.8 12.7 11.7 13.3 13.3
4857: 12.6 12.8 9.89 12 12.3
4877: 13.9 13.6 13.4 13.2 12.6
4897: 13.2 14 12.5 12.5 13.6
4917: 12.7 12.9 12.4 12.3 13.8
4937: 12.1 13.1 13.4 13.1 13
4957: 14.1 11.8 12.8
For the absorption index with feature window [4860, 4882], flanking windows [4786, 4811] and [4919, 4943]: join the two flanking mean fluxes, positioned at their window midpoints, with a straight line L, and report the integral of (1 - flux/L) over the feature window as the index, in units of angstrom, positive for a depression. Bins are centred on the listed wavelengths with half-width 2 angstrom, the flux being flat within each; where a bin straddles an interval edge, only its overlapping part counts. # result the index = 1.4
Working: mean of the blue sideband 13.6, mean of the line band 12.3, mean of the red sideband 12.8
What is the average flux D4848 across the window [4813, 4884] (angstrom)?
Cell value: 12.9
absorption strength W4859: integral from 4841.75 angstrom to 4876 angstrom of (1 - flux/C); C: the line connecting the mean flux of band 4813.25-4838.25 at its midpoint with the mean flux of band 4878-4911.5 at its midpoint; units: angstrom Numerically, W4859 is 2.5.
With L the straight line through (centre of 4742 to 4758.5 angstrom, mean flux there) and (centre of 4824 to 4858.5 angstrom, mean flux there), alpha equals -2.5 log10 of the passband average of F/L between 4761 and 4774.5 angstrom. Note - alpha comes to 0.03 mag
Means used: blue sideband 13.4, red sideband 12.8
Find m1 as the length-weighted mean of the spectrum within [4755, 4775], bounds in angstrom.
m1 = 13.1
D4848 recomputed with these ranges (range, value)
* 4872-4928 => 13.1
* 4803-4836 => 13.6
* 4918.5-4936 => 12.8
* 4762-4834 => 13.5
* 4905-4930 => 12.7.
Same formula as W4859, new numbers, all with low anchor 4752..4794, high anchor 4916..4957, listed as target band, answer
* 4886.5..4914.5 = -0.1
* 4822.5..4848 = 0.8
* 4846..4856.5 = 0.1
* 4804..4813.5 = -0.4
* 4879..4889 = -0.3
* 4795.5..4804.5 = 0.0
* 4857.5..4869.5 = 1.4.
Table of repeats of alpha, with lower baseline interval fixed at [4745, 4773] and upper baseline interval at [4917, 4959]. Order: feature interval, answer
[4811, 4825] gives -0.05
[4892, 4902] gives -0.02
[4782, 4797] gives -0.03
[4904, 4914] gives 0.02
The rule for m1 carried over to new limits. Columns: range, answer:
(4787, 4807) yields 13.5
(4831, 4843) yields 12.7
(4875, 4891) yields 13.5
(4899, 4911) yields 13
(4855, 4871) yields 11.8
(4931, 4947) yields 13.1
